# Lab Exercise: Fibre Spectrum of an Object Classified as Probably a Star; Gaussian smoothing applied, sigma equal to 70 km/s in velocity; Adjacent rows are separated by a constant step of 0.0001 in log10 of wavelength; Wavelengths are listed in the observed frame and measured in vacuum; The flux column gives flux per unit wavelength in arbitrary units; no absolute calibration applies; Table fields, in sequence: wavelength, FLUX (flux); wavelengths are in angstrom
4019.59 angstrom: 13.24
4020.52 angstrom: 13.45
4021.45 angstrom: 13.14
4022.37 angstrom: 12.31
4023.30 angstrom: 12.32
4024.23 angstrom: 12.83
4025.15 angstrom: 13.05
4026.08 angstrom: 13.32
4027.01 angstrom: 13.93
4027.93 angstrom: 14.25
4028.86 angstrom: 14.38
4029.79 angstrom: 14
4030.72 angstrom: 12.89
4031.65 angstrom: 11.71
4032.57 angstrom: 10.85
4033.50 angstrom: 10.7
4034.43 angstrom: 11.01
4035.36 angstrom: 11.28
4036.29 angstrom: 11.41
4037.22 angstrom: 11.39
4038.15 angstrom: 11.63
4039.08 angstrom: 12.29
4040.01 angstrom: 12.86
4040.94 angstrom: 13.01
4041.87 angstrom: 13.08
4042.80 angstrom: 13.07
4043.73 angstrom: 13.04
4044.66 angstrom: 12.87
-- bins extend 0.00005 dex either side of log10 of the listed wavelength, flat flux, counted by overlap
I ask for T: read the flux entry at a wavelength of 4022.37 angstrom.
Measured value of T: 12.31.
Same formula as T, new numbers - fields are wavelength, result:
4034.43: 11.01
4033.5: 10.7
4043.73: 13.04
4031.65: 11.71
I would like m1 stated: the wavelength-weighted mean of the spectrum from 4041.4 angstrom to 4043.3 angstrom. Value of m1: 13.1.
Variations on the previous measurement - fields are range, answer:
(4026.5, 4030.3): 14.1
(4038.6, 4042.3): 12.8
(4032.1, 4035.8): 11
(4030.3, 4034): 11.5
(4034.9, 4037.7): 11.4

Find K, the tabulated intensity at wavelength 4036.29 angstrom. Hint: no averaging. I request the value 11.41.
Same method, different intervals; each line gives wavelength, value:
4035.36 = 11.28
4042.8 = 13.07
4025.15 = 13.05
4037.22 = 11.39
